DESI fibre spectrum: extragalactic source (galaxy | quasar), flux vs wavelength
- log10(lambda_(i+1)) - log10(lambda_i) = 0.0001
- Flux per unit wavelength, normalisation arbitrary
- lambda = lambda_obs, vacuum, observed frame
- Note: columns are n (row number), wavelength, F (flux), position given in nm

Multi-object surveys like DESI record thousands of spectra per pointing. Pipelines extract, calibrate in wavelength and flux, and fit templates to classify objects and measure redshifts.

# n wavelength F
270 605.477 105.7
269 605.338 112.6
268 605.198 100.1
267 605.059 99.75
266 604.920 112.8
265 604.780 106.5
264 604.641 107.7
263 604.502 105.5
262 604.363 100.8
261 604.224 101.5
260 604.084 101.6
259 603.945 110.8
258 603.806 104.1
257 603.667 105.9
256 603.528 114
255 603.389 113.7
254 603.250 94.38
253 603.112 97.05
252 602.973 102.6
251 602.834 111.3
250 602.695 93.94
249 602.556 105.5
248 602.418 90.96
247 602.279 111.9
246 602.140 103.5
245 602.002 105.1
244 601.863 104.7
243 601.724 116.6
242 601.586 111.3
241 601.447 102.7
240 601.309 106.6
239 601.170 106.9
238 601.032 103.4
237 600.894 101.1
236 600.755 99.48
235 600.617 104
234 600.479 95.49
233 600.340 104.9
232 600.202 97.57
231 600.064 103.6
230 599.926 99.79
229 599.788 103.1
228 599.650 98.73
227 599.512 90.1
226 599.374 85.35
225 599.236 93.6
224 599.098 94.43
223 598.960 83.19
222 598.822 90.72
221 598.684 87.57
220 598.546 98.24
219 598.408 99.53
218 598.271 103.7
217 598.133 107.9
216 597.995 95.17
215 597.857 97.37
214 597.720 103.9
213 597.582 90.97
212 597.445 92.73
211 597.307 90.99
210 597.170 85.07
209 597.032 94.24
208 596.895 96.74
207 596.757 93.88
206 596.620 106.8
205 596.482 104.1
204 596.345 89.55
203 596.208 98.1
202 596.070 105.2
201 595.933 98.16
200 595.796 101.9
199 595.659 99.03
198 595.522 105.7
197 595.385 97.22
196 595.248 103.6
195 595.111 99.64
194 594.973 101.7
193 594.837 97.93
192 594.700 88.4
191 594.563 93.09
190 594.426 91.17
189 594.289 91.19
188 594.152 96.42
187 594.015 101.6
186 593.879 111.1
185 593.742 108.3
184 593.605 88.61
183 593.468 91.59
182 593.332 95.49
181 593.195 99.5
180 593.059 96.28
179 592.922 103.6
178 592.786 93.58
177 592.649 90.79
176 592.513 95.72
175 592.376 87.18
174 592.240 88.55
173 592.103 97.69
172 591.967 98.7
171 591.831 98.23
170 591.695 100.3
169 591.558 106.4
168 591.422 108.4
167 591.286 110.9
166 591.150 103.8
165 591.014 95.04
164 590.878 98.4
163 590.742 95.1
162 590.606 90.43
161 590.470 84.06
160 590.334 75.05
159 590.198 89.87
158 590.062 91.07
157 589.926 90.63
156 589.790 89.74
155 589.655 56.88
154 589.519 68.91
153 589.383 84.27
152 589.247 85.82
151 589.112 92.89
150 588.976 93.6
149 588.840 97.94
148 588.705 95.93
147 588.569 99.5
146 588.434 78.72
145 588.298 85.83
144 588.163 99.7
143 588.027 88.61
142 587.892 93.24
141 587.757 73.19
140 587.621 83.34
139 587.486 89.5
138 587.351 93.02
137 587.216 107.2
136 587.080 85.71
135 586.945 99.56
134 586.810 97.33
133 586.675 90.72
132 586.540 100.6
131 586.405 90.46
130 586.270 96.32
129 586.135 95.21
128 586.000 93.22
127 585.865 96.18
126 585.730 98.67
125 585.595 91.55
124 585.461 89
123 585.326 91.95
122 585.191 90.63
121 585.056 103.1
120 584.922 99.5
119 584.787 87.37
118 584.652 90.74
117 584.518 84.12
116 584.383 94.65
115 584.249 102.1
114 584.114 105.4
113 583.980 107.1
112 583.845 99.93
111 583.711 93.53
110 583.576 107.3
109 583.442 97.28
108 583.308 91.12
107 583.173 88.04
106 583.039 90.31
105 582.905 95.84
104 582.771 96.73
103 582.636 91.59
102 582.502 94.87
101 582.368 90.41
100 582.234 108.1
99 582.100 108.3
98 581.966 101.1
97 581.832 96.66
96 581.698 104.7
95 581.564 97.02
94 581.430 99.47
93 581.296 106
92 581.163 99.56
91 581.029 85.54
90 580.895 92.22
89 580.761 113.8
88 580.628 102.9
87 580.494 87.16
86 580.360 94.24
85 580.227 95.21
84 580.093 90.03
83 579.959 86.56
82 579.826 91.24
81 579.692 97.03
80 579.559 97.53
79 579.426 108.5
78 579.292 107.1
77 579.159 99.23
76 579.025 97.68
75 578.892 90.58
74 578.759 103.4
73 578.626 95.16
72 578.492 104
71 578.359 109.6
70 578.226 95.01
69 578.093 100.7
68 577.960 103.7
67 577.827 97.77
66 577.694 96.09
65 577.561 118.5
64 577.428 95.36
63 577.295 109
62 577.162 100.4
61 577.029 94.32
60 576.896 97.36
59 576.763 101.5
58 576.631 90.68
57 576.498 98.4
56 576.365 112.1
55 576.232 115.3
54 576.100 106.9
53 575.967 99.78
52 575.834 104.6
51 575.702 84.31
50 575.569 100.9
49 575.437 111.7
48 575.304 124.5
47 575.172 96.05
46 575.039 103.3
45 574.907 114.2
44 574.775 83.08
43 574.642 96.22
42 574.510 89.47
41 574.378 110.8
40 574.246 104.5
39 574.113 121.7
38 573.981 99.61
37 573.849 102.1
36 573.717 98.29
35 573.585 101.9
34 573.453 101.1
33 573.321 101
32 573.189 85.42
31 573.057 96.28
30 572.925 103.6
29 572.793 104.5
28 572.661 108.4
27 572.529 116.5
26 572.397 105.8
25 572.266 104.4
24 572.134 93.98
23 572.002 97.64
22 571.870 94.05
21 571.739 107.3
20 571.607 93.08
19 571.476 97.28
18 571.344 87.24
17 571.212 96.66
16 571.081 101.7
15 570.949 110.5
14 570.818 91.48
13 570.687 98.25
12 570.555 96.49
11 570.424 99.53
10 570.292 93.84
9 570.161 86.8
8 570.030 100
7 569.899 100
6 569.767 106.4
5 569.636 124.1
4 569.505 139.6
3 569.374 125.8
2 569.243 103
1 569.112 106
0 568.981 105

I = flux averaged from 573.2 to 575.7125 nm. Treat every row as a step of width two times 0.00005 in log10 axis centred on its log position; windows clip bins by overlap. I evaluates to 102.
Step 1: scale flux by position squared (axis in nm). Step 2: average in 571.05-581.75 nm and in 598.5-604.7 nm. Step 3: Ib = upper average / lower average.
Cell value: 1.1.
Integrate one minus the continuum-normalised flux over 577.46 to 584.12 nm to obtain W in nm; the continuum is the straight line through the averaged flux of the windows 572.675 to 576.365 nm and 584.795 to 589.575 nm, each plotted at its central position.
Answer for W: -0.08 nm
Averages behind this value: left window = 103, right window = 92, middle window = 98.5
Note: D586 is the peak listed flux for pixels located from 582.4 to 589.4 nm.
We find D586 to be 107.3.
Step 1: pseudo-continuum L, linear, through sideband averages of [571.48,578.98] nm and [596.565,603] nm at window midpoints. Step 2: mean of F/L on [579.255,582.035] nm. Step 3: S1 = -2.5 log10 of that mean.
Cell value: 0.04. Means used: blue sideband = 102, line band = 97.7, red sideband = 99.3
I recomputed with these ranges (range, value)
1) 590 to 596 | 96.8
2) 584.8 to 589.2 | 93.1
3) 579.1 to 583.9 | 97.4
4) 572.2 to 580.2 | 101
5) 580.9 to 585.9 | 96.6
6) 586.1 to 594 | 93.1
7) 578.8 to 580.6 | 95.8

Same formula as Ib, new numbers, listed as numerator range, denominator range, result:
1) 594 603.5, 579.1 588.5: 1.09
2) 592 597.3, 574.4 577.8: 1.01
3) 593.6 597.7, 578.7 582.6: 1.05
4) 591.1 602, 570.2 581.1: 1.06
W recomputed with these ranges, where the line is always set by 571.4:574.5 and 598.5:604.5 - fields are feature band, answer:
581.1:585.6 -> 0.21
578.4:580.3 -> 0.08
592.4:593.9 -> 0.07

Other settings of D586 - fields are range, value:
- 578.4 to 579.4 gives 107.1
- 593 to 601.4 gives 111.1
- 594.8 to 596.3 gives 105.7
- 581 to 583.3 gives 108.3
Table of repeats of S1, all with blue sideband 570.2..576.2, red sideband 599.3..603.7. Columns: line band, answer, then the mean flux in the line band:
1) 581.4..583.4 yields 0.05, 96.9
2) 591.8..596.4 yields 0.05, 97.2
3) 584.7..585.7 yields 0.09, 93.4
